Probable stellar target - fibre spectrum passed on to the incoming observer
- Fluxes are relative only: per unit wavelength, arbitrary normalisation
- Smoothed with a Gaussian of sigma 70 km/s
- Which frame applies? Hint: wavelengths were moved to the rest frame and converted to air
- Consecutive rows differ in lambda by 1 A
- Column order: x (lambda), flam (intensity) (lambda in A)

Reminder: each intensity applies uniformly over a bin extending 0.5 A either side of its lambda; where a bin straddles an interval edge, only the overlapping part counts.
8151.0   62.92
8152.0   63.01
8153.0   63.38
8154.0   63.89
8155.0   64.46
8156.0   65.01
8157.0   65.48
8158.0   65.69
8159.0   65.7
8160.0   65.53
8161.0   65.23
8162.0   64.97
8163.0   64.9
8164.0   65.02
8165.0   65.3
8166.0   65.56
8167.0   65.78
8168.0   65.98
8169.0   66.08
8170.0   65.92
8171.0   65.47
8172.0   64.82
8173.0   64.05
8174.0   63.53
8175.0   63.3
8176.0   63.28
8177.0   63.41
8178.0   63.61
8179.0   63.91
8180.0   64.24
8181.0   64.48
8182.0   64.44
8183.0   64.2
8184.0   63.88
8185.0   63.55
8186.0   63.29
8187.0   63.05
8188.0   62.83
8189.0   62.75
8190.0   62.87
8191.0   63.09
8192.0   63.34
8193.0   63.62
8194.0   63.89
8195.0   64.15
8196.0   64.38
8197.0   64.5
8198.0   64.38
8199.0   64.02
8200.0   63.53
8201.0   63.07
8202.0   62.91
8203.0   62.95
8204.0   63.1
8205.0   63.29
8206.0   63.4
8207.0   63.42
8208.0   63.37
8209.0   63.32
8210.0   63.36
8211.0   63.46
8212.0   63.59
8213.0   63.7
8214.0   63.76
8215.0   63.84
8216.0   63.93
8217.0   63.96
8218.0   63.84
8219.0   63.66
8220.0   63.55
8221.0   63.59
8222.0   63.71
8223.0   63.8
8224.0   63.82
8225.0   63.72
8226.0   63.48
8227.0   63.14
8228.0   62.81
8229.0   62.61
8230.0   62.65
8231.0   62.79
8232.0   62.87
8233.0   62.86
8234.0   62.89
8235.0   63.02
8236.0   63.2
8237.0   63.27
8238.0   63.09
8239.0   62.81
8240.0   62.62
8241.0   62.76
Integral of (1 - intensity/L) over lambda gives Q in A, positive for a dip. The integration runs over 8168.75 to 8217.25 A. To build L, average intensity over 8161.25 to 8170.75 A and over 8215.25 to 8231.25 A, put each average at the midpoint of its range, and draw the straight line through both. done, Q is 0.6 A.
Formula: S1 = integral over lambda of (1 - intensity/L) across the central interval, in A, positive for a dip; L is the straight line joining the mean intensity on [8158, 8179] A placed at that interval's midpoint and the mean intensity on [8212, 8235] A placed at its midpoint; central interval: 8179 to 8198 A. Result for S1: 0.18 A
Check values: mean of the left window 64.9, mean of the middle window 63.7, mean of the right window 63.4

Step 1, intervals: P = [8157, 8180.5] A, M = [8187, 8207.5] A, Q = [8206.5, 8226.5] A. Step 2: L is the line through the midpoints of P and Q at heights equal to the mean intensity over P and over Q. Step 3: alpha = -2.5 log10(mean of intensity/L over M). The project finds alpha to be 0.01 mag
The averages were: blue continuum 64.9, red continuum 63.6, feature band 63.5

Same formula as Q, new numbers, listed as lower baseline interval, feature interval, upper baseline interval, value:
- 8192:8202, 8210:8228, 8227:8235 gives -0.1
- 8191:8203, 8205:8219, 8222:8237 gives 0.0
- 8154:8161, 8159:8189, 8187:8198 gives 0.0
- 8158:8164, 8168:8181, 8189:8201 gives 0.1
